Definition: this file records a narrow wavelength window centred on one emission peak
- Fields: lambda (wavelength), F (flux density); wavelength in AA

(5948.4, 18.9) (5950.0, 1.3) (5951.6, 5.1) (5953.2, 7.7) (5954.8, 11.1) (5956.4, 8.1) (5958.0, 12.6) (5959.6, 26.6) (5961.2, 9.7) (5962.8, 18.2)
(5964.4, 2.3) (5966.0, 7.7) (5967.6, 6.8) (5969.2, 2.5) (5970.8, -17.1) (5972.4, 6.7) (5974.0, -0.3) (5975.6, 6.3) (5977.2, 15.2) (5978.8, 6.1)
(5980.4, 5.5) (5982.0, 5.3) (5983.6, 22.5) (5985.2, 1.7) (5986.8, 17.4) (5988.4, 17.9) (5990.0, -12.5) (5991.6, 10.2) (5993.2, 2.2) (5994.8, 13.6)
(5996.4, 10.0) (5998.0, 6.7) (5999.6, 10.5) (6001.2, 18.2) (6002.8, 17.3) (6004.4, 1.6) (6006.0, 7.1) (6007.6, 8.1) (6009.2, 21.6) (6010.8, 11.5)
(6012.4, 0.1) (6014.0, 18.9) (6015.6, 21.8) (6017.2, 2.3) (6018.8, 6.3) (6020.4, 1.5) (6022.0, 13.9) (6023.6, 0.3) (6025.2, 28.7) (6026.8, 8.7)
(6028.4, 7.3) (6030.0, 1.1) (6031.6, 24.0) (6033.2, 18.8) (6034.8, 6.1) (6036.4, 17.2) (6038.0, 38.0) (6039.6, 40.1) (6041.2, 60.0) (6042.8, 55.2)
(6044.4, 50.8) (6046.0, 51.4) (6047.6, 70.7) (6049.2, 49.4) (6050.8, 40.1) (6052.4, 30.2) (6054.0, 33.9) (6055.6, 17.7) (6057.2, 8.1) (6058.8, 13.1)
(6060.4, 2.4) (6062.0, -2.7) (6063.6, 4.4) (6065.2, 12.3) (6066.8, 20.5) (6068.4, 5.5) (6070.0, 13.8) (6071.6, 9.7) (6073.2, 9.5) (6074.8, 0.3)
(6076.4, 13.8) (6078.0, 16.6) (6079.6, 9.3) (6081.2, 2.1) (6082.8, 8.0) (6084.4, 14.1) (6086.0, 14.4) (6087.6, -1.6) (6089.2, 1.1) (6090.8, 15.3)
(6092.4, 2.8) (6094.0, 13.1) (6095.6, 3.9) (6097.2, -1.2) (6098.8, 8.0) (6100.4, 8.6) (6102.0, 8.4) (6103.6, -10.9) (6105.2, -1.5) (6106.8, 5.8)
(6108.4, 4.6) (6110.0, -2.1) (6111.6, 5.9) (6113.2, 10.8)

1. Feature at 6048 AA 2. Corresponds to [O II] 3727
